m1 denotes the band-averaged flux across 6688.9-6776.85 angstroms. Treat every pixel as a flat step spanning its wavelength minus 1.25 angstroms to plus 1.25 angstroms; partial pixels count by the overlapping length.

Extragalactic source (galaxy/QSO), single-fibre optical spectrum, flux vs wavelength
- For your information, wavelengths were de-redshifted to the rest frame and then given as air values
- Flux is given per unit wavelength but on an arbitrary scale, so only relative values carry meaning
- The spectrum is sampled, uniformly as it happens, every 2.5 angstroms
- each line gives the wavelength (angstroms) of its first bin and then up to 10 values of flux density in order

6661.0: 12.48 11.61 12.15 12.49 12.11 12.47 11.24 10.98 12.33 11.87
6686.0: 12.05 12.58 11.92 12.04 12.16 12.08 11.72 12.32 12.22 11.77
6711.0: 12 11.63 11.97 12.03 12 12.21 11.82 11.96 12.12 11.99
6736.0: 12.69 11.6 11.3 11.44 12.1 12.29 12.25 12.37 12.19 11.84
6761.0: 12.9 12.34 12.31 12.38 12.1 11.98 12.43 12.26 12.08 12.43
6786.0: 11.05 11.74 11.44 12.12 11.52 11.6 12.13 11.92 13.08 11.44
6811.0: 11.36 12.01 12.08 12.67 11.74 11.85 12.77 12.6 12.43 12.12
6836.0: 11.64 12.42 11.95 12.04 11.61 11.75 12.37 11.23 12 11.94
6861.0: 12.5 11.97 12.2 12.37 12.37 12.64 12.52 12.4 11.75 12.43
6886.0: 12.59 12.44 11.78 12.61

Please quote 12.1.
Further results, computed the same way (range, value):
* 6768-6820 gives 12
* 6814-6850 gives 12.1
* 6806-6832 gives 12.1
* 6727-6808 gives 12.1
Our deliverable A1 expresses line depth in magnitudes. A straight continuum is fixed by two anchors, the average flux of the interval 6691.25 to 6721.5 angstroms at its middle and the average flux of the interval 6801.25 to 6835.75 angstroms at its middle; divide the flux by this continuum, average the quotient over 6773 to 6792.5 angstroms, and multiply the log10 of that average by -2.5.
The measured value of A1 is 0.015 mag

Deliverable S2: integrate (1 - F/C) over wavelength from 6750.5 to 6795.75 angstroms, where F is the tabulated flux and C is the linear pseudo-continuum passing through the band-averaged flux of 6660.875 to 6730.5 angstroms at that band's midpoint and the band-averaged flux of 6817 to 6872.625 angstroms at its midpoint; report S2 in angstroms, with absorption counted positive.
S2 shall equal -0.2 angstroms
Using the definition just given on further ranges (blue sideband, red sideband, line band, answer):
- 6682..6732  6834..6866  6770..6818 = 0.2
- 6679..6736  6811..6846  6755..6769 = -0.3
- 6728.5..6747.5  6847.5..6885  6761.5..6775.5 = -0.4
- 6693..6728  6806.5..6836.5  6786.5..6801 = 0.5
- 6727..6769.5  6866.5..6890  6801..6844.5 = 0.5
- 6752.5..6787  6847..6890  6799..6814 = 0.3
